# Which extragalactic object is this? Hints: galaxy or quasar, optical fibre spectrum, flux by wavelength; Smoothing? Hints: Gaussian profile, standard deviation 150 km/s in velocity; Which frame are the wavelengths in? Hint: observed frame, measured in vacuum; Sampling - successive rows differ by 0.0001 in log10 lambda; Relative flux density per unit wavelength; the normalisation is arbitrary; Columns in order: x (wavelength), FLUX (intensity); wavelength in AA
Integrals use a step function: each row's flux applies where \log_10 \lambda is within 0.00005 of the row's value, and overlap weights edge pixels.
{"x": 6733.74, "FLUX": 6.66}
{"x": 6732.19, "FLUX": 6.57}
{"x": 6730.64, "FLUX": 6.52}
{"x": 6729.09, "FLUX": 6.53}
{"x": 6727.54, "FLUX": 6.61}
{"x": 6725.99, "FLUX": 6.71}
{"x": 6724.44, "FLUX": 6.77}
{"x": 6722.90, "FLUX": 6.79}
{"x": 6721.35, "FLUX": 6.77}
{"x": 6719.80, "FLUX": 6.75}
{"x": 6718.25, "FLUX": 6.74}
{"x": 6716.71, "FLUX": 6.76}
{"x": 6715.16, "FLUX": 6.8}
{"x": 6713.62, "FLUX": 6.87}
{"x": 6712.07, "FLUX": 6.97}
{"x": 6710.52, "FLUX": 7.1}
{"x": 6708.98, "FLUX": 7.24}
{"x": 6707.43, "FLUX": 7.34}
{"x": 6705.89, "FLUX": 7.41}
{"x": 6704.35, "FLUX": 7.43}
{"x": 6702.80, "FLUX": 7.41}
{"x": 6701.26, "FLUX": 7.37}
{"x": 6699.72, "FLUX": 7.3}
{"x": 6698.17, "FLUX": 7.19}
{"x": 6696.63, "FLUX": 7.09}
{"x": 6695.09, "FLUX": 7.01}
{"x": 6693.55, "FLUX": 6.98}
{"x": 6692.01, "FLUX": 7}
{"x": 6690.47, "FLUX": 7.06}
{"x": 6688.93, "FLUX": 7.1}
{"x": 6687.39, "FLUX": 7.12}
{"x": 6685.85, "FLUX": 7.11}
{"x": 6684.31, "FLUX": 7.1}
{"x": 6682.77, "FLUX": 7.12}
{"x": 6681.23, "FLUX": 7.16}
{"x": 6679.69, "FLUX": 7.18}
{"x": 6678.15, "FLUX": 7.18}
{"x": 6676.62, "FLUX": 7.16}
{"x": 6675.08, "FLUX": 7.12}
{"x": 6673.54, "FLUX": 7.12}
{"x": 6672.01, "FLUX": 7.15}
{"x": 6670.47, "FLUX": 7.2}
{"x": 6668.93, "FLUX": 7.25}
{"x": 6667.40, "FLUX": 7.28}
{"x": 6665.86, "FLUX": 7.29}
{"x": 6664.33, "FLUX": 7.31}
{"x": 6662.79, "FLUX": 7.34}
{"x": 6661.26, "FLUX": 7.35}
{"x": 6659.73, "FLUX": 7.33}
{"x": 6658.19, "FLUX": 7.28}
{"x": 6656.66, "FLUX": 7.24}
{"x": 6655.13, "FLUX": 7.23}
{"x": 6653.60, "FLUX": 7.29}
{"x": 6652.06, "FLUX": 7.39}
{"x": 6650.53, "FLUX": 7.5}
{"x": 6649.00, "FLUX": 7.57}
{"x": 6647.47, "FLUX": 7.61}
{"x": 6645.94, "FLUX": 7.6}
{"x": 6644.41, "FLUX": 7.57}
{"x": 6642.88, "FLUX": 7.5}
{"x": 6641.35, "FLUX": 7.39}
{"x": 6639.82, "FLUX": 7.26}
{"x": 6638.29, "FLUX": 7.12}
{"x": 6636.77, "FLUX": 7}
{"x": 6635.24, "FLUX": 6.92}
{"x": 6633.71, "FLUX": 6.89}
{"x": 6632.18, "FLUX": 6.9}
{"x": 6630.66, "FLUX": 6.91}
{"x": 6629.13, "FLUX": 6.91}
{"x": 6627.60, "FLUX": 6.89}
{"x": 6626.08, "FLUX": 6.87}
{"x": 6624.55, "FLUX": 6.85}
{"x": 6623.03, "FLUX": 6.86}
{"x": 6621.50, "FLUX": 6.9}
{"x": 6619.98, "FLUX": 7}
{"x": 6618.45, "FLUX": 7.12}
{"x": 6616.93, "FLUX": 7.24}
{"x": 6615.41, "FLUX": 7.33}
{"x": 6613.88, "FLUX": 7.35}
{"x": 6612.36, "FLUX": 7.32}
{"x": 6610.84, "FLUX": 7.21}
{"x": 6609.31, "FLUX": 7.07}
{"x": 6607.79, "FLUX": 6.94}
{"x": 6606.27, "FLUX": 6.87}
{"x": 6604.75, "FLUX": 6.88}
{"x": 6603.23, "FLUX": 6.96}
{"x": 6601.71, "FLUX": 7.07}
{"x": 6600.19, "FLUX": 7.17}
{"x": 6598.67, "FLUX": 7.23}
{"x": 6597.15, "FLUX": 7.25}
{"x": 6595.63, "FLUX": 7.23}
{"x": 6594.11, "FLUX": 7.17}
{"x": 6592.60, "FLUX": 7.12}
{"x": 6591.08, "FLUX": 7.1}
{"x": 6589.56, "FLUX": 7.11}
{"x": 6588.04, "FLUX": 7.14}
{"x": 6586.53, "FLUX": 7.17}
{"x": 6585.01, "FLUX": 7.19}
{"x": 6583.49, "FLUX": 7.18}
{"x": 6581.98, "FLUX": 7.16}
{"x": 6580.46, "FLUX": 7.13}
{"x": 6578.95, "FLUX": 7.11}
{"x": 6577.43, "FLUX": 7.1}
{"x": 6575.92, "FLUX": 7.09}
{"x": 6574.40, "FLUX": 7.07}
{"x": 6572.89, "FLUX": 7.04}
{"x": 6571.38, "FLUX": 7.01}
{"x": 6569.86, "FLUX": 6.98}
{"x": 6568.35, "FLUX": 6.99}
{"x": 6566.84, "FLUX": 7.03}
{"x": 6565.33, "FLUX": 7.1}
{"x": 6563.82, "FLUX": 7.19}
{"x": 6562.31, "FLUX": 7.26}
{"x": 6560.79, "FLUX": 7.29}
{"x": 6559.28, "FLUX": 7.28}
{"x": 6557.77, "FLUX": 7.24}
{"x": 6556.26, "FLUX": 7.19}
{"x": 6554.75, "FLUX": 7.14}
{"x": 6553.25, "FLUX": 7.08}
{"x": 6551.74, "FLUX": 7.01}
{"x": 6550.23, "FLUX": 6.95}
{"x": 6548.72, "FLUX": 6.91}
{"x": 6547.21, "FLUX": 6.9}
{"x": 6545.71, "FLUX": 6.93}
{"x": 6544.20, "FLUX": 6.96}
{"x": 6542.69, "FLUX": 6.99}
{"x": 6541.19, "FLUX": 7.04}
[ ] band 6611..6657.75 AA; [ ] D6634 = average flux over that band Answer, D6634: 7.19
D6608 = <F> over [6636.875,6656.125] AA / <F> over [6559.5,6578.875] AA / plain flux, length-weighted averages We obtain 1.0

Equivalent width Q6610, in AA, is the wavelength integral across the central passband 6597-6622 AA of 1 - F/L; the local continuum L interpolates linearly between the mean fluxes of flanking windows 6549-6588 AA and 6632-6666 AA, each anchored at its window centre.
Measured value 0.4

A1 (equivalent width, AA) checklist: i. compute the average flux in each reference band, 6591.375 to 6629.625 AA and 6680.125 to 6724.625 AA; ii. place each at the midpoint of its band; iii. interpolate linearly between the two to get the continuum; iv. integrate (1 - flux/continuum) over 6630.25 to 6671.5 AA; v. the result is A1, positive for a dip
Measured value -1.2 AA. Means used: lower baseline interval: 7.07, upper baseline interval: 7.07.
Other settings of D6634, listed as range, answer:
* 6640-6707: 7.27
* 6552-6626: 7.11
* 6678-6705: 7.16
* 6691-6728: 7.02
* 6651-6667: 7.31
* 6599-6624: 7.08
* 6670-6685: 7.15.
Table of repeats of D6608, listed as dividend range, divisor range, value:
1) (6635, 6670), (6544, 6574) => 1.04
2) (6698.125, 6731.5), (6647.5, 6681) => 0.96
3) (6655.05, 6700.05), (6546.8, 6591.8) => 1.01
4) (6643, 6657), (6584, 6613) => 1.05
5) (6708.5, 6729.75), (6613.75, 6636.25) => 0.98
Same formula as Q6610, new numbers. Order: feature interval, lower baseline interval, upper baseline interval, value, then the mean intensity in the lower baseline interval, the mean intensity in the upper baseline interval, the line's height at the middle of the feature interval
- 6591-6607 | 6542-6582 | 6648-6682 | 0.11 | 7.08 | 7.27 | 7.15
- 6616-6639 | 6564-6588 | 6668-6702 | 0.50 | 7.1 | 7.14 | 7.12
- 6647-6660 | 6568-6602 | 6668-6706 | -0.41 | 7.12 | 7.17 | 7.15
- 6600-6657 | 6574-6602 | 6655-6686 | 0.25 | 7.15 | 7.22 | 7.18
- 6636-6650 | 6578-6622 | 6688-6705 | -0.50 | 7.13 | 7.17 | 7.15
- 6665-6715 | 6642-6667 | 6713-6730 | -0.86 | 7.4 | 6.74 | 7.05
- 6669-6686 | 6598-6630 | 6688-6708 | 0.04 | 7.05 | 7.21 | 7.17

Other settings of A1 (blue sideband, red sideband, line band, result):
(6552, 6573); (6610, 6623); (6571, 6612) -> 0.24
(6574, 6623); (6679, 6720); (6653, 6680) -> -0.49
